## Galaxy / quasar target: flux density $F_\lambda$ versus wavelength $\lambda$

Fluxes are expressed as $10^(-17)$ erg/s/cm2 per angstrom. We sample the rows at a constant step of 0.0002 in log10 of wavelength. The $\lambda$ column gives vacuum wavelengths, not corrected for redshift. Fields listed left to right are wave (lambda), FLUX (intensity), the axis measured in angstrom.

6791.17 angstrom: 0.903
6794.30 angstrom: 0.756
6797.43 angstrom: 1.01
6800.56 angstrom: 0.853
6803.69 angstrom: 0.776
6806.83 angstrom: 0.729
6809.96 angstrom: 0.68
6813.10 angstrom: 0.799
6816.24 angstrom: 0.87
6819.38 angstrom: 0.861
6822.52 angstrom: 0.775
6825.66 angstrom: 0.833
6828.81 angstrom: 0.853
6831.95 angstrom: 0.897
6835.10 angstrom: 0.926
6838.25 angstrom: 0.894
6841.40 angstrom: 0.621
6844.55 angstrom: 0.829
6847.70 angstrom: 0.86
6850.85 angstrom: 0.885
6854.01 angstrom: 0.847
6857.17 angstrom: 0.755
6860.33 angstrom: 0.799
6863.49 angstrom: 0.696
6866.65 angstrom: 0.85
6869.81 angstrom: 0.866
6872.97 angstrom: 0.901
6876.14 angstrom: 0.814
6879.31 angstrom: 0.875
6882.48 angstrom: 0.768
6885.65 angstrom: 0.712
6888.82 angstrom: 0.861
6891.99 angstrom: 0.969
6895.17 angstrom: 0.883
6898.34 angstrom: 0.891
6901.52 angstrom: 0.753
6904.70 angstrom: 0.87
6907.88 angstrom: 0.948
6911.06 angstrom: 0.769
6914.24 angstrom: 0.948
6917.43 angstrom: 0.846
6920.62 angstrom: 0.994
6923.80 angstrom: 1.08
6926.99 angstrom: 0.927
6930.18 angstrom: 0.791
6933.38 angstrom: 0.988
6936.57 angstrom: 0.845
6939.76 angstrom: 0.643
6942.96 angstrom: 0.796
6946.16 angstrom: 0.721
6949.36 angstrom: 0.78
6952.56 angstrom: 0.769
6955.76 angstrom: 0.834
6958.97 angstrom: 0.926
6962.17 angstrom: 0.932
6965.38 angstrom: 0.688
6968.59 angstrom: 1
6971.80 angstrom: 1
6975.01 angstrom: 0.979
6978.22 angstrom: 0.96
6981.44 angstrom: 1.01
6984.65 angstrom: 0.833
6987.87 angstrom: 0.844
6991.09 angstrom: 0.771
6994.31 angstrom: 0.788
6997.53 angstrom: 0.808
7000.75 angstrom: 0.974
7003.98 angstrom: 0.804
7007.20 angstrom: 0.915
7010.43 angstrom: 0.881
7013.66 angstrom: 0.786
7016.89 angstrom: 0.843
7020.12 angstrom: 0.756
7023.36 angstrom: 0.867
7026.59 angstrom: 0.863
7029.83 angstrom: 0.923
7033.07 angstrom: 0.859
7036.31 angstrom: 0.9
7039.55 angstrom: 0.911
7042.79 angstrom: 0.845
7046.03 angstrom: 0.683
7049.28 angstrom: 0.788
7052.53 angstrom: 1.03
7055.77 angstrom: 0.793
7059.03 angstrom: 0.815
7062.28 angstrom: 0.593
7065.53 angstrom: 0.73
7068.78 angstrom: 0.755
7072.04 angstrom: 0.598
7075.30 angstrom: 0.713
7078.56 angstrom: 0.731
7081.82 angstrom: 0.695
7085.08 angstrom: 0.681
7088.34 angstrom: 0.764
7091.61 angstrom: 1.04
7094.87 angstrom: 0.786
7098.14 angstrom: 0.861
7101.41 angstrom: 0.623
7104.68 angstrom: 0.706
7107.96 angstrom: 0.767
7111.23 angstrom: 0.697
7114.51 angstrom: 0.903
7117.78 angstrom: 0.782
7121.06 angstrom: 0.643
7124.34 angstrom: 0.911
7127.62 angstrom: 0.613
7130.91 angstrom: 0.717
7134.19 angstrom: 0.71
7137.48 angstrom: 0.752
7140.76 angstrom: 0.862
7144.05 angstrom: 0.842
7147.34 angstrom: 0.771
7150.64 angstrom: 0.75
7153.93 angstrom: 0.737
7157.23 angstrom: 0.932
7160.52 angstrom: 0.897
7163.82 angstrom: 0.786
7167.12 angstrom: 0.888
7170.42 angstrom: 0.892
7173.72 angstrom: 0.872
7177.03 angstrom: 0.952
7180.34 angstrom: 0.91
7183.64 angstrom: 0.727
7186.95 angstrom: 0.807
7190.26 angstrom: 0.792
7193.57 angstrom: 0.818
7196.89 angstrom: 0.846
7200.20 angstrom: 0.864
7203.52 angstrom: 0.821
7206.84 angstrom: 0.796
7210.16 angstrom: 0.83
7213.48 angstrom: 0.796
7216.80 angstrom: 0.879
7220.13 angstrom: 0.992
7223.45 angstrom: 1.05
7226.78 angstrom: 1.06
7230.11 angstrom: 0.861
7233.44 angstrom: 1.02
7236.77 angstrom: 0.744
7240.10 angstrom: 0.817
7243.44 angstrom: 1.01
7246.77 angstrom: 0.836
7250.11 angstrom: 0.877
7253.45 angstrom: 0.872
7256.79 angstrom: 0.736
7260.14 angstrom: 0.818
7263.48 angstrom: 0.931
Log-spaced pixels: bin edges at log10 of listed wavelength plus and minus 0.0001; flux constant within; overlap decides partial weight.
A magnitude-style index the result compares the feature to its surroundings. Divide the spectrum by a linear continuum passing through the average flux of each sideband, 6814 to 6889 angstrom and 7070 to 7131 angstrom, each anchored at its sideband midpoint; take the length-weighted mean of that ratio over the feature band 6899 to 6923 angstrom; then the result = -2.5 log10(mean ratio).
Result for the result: -0.10 mag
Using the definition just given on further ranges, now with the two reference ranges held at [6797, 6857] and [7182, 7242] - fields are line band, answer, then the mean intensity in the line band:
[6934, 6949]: 0.09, 0.769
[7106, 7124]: 0.11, 0.768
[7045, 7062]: 0.05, 0.808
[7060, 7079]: 0.23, 0.688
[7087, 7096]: -0.02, 0.871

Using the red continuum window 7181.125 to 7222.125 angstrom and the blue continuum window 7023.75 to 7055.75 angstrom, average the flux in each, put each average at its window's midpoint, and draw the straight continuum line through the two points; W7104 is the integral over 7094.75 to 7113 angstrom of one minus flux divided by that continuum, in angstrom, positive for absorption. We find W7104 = 2.5 angstrom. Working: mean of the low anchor 0.863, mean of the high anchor 0.834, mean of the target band 0.737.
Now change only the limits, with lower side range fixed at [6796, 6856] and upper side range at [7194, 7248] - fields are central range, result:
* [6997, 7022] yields 0.3 angstrom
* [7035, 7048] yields 0.4 angstrom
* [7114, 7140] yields 3.7 angstrom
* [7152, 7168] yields 0.6 angstrom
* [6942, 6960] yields 1.0 angstrom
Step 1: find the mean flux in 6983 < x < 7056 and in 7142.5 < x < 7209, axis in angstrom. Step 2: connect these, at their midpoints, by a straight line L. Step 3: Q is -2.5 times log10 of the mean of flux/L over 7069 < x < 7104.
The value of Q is 0.13 mag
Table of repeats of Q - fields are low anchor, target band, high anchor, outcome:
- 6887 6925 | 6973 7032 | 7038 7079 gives -0.07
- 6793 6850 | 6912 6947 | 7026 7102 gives -0.08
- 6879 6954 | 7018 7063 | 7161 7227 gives 0.03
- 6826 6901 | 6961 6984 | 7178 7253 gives -0.11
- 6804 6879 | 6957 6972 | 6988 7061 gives -0.08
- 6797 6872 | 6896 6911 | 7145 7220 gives -0.04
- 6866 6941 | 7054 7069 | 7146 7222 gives 0.16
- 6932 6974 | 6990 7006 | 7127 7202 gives 0.00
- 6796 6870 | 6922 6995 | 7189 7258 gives -0.04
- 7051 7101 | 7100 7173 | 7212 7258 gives 0.05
